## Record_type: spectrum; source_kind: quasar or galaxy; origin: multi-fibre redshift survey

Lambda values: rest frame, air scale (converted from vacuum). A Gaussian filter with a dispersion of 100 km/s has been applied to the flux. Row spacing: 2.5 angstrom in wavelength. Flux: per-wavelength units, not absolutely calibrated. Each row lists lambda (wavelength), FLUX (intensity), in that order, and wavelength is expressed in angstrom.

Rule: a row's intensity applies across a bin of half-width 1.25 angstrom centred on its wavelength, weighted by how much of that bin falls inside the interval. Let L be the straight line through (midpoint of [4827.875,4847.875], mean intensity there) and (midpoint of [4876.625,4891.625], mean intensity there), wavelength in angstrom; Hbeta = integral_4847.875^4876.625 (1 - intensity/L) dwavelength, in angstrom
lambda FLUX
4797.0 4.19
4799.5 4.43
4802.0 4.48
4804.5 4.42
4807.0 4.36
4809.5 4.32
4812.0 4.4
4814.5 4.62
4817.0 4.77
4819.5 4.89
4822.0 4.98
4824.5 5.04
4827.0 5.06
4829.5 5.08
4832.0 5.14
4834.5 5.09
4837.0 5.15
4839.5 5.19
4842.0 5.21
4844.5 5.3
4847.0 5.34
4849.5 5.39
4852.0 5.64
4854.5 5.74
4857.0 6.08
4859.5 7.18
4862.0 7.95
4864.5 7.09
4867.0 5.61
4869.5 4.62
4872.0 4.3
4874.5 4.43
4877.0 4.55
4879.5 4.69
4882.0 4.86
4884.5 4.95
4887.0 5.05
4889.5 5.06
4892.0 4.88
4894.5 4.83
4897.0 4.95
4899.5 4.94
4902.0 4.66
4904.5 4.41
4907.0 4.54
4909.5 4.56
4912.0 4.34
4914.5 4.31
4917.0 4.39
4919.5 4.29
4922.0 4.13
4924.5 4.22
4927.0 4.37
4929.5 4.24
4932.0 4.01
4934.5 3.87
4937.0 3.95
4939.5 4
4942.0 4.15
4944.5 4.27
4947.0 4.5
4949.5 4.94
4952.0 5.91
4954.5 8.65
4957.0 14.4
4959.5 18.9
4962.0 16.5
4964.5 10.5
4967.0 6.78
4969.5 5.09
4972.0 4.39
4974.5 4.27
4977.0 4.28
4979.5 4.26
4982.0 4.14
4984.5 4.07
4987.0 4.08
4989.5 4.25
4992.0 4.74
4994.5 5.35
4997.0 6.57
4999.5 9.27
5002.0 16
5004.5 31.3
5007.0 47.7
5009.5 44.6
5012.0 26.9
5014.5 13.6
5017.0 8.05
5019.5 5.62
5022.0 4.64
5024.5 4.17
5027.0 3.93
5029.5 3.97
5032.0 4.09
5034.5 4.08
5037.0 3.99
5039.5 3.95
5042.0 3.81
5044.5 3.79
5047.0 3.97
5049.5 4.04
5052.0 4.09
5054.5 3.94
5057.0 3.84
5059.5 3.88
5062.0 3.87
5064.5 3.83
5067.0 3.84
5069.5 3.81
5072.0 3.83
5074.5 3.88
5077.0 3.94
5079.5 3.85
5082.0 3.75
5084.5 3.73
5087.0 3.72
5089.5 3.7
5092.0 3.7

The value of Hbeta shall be -4.3 angstrom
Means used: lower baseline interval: 5.18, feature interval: 5.78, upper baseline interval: 4.88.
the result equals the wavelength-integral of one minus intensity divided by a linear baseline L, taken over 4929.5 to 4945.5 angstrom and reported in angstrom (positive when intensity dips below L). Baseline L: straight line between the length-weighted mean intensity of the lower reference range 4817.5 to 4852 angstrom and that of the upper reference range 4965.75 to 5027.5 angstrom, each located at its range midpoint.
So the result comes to 8.8 angstrom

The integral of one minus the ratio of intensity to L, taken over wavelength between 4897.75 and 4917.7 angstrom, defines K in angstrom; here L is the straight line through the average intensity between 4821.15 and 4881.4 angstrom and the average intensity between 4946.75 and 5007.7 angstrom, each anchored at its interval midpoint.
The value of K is 7.7 angstrom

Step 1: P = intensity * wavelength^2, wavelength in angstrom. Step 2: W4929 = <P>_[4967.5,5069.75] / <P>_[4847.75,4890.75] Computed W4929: 1.6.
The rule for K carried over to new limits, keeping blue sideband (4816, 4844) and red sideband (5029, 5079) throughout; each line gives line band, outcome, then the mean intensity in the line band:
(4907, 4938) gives 2.39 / 4.24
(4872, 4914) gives 0.28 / 4.71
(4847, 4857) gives -1.35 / 5.62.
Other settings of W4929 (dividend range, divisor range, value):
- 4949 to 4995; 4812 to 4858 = 1.47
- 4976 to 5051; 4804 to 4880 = 2.00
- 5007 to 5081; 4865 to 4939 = 1.70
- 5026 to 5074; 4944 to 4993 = 0.58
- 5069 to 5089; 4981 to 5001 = 0.72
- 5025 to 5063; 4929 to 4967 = 0.54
